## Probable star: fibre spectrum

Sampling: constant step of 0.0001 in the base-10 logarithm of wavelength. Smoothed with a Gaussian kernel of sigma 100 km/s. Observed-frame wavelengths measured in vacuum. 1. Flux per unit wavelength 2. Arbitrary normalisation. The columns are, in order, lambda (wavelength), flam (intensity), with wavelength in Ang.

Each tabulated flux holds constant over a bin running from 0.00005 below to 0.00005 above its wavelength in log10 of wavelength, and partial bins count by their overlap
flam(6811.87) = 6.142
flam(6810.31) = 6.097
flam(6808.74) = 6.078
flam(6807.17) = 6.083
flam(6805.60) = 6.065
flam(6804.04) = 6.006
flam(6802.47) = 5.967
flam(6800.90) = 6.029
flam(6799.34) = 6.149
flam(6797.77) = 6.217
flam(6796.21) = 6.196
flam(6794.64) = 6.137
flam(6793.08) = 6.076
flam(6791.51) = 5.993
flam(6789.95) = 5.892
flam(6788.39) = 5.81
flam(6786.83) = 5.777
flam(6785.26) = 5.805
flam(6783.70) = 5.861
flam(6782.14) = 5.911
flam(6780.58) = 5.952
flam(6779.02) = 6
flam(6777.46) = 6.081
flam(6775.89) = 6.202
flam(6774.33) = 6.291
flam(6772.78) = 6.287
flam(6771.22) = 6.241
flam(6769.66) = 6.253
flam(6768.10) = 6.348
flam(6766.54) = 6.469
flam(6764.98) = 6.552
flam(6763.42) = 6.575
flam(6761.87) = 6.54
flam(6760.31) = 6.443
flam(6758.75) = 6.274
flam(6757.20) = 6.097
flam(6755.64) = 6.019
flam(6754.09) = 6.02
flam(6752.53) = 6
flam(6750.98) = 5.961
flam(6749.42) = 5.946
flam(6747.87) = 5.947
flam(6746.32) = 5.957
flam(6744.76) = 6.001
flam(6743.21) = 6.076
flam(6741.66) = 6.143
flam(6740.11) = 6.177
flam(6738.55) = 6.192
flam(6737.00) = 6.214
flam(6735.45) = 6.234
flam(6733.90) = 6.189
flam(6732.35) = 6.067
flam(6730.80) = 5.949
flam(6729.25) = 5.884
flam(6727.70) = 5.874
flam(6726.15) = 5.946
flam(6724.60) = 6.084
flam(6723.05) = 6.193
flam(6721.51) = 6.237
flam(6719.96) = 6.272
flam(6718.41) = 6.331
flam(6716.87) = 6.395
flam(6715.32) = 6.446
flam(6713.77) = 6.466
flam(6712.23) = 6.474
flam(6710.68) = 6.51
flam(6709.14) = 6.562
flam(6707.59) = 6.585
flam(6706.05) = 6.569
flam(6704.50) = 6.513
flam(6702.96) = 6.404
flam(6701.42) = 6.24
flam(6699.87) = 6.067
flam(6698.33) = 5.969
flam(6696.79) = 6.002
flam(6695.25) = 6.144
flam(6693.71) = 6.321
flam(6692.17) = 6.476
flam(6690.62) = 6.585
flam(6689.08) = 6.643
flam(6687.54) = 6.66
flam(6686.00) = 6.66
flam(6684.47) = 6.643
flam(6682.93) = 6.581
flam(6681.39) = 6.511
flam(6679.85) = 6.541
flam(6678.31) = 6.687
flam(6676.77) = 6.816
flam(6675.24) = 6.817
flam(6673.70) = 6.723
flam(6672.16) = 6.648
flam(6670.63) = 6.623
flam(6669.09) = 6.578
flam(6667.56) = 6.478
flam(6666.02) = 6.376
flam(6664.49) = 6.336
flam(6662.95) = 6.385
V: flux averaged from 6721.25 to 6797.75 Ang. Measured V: 6.11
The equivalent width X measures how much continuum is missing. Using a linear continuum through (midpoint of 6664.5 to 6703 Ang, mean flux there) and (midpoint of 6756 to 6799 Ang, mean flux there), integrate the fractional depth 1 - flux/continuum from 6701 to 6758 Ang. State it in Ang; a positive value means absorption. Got 1.20 Ang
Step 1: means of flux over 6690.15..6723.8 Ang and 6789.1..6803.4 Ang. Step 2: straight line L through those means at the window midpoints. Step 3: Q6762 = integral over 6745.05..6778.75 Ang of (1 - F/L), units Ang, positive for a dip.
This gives -0.2 Ang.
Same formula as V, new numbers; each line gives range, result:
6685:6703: 6.35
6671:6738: 6.38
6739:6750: 6.04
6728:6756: 6.05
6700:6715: 6.46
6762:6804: 6.12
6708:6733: 6.24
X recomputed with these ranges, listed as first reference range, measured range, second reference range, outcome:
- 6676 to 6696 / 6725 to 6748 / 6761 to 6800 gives 1.0 Ang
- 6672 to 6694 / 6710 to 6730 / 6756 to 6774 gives 0.8 Ang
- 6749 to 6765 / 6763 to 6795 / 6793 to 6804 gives 0.2 Ang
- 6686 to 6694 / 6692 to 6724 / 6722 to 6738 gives 0.0 Ang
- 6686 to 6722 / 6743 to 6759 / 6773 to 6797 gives 0.4 Ang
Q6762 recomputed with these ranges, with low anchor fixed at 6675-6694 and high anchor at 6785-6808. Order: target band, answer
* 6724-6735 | 0.6 Ang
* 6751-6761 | 0.2 Ang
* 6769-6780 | -0.1 Ang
